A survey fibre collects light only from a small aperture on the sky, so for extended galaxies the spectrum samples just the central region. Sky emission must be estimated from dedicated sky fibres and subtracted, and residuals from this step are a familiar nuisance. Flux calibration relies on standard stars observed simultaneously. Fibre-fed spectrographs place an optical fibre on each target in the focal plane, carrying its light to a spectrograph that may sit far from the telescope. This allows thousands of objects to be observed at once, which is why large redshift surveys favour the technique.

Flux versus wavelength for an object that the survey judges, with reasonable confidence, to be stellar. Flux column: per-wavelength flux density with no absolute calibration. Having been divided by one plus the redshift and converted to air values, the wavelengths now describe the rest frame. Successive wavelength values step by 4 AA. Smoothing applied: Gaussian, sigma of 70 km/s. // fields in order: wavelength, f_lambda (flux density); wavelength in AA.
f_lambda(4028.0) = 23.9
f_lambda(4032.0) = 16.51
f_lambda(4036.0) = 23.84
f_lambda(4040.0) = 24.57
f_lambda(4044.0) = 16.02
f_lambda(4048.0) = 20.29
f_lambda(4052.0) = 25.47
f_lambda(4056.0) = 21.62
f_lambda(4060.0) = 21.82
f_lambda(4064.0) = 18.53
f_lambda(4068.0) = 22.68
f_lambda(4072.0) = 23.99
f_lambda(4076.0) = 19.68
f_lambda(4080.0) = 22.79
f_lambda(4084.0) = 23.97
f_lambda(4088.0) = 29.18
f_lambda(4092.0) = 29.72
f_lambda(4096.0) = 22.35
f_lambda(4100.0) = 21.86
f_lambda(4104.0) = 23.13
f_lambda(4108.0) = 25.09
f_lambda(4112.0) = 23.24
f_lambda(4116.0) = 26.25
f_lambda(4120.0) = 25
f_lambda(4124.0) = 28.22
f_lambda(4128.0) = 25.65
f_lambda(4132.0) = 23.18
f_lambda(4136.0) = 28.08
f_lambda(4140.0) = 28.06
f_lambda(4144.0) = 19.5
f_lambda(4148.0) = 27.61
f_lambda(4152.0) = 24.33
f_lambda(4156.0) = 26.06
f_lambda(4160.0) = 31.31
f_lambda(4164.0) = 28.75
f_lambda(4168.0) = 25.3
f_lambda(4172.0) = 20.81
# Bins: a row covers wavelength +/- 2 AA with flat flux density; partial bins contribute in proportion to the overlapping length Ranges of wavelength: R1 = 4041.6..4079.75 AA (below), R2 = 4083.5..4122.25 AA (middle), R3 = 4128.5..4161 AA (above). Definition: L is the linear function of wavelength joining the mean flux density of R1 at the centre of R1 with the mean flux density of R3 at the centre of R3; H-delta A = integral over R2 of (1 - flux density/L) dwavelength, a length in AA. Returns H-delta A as -2.5 AA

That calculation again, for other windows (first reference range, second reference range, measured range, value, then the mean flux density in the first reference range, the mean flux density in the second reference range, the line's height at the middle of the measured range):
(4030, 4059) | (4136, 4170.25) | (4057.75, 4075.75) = 0.6 AA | 21.2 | 26.4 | 22.3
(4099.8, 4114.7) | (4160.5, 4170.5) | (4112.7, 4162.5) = -1.0 AA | 23.6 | 27.4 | 25.6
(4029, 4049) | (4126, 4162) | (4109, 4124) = -0.5 AA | 20.4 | 26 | 24.5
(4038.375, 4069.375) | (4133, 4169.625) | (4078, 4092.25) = -1.9 AA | 21.3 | 26.5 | 23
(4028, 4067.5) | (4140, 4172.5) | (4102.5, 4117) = -0.3 AA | 21.2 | 25.8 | 23.8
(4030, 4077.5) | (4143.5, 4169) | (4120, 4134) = -0.3 AA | 21.3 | 26.5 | 25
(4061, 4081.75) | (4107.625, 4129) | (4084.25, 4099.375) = -1.9 AA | 21.5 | 25.6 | 23.3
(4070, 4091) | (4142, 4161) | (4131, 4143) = -0.4 AA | 24.2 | 25.5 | 25.2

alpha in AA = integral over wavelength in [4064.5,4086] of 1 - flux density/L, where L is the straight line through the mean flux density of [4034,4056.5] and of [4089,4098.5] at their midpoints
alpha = 1.9 AA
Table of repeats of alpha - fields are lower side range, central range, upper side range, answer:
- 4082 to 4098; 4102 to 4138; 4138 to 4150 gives 0.4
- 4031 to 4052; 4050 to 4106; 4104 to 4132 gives -0.9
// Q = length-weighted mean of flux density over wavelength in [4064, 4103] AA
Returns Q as 23.7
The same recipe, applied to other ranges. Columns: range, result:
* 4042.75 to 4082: 21.4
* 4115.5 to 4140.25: 26.2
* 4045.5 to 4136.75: 23.9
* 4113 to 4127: 26.2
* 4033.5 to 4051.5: 21.4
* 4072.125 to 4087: 22.9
